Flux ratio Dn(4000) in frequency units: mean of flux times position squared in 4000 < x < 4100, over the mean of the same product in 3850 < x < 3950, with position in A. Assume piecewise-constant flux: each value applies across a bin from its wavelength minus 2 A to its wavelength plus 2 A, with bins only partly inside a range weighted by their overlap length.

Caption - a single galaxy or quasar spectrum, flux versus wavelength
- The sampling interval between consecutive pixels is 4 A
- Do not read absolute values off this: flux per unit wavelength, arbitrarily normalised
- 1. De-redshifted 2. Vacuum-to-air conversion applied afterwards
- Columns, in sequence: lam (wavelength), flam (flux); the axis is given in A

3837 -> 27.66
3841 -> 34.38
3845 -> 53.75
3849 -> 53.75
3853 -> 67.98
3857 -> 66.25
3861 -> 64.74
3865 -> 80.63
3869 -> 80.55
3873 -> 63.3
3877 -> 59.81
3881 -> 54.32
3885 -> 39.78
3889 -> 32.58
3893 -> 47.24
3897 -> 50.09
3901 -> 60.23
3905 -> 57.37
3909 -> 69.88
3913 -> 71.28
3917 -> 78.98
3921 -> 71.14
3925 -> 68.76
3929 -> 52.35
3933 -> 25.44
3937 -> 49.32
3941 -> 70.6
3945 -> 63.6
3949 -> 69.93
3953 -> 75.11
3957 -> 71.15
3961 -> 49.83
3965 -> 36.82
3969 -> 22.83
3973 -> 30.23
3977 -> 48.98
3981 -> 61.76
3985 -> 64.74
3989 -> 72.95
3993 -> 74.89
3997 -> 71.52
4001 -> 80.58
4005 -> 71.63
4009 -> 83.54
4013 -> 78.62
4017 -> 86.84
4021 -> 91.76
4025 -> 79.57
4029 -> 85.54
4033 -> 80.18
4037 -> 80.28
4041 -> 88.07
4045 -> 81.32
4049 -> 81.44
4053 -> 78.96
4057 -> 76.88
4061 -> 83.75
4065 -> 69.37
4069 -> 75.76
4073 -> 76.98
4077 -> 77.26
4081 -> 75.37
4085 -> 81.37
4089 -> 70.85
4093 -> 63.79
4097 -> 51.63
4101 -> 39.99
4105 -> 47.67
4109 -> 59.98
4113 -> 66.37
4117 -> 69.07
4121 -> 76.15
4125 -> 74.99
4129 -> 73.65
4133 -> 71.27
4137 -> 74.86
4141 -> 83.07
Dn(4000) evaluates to 1.4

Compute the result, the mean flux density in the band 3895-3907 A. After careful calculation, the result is 55.9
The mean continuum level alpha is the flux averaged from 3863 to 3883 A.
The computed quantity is 67.7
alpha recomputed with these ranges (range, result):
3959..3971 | 36.5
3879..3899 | 44.8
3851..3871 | 72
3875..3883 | 57.1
